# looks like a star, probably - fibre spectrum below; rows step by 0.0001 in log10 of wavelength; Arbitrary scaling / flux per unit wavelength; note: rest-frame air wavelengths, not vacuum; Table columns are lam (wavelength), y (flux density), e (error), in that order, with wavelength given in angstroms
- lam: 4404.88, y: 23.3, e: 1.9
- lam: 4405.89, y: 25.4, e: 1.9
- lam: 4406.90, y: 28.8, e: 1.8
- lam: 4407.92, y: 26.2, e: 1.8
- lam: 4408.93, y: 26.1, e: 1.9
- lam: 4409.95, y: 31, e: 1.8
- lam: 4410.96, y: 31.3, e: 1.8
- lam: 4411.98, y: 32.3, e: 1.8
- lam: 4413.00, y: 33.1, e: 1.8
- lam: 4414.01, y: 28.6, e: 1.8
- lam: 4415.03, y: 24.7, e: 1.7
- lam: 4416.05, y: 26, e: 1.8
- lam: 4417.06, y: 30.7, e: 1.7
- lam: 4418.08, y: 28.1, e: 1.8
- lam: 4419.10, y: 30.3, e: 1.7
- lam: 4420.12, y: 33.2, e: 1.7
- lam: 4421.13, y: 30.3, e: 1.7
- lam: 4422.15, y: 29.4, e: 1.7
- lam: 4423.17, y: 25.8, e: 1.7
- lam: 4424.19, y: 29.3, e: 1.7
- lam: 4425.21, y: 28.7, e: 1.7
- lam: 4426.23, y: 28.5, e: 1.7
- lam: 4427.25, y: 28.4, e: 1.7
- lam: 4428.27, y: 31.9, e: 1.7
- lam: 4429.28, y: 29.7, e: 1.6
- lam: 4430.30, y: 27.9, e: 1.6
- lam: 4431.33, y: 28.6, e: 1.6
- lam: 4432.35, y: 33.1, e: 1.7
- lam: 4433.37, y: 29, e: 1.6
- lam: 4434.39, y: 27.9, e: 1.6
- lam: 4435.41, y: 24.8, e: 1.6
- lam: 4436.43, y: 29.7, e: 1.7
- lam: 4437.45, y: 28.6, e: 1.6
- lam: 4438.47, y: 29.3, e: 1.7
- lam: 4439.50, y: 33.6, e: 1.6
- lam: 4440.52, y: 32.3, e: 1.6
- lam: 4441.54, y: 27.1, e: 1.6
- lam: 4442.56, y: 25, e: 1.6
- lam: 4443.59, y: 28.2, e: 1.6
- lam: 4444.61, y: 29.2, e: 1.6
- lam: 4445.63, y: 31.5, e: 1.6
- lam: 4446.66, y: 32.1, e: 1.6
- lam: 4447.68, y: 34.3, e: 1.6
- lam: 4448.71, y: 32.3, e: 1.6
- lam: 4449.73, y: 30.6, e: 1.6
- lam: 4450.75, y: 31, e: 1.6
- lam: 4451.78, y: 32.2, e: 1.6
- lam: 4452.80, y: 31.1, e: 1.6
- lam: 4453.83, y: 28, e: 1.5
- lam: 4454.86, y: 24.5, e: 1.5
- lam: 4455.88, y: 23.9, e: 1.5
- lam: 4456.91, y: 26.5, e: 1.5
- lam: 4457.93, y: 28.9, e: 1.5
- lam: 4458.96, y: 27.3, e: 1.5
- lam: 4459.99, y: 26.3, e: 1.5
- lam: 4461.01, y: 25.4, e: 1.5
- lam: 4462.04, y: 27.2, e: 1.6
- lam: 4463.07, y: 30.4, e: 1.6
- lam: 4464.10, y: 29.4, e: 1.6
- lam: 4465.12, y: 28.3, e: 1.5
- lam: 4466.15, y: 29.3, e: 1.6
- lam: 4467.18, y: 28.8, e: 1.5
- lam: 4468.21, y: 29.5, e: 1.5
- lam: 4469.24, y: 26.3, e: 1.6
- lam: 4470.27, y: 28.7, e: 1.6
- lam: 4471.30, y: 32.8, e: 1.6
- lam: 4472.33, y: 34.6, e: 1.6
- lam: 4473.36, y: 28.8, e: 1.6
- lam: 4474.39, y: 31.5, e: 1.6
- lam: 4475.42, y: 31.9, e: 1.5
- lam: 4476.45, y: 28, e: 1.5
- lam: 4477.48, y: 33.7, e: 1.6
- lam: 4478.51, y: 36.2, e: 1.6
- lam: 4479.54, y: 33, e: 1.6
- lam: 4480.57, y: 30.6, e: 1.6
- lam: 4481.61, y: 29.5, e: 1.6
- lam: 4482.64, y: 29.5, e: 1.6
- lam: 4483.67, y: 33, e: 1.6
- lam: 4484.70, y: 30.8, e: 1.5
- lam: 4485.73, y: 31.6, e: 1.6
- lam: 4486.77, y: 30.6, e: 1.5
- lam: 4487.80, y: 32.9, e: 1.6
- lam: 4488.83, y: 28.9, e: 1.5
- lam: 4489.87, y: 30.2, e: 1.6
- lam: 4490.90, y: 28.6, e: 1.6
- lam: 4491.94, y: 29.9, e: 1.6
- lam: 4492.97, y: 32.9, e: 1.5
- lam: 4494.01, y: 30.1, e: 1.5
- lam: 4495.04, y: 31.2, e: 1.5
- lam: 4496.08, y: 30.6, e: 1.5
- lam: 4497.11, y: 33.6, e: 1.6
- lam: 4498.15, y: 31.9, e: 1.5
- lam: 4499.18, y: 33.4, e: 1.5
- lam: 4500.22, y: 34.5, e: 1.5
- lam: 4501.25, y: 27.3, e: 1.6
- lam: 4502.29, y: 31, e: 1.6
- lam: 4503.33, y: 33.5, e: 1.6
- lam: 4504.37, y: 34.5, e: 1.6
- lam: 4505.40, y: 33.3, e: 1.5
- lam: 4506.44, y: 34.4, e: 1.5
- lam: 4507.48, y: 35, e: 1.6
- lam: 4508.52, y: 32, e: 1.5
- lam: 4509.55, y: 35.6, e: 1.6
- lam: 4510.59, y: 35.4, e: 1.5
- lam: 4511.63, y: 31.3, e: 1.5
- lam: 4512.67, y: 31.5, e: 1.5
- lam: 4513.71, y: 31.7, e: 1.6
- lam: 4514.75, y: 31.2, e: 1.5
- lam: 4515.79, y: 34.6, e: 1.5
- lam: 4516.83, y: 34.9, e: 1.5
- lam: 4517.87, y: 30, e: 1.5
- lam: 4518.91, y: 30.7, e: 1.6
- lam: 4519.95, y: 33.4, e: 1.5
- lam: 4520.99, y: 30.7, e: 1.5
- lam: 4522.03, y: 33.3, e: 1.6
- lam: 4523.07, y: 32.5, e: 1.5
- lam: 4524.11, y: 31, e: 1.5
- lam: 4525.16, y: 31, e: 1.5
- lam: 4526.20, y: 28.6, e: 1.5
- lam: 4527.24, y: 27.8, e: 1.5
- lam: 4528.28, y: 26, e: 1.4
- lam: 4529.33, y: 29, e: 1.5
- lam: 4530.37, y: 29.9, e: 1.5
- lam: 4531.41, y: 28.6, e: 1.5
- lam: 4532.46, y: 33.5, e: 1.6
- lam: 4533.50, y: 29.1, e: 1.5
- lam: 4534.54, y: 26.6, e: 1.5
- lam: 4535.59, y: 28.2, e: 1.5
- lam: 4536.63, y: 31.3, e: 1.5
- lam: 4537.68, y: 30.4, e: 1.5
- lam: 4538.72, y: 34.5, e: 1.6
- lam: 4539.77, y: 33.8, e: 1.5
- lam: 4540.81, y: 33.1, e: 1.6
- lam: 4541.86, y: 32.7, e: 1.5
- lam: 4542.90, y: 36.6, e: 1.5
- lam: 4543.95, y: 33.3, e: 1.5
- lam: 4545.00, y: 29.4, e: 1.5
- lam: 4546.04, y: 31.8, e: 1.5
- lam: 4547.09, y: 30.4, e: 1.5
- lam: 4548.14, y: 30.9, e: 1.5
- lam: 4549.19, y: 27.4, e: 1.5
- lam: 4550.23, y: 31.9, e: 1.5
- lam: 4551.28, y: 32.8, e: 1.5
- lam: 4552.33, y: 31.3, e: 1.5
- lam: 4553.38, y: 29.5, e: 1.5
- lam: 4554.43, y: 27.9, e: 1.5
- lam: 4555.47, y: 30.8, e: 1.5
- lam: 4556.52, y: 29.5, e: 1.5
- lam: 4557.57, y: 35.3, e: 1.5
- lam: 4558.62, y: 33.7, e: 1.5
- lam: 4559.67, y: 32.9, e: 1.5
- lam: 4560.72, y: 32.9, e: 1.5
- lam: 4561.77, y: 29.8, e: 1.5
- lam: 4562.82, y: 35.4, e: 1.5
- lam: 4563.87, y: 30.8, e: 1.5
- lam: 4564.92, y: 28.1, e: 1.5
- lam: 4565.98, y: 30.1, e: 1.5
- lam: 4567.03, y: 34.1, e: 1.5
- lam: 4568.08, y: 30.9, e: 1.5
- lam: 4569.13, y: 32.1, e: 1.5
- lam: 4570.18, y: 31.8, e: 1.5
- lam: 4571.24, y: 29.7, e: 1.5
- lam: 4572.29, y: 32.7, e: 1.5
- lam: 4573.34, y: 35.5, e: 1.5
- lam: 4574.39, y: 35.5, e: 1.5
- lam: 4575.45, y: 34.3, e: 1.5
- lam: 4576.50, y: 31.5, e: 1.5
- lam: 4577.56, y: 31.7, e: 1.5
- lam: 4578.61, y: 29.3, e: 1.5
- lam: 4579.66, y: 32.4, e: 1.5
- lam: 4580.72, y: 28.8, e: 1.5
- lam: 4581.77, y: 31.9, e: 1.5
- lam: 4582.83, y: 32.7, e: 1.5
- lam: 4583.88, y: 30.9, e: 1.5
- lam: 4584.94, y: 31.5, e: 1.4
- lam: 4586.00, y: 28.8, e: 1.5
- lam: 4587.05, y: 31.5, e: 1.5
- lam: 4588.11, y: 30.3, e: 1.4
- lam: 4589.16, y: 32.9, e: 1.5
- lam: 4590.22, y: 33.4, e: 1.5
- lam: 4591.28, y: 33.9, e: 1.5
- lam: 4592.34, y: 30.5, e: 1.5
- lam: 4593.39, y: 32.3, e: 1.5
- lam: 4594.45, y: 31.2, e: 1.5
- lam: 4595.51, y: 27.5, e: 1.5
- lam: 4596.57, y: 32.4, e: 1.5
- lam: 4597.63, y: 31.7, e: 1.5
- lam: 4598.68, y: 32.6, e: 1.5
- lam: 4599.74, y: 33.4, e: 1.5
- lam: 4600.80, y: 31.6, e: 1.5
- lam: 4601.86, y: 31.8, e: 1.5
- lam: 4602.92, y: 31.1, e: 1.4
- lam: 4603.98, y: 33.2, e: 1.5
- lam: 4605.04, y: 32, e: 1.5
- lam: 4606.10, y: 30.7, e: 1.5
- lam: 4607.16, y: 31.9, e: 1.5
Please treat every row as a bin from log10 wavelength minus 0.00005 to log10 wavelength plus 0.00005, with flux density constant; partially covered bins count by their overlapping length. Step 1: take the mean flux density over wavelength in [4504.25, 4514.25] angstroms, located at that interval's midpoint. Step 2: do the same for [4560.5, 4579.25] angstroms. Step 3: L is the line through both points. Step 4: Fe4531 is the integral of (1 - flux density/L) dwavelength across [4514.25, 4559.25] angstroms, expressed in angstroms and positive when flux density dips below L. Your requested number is 2.3 angstroms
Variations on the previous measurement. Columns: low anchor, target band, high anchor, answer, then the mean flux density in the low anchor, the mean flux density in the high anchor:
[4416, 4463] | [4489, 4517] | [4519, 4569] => -1.8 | 29.1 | 31.1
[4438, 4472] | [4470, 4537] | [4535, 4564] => -2.1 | 29.2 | 31.7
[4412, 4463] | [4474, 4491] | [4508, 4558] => -0.6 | 29.1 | 31.3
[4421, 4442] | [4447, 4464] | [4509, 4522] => 0.8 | 29.2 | 32.6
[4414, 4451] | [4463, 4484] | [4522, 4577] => -0.4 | 29.5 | 31.3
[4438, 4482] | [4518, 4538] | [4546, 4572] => 0.5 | 29.7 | 31.3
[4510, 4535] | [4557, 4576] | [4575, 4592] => -0.7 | 31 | 31.6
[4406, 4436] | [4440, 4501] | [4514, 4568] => -0.4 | 29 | 31.2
